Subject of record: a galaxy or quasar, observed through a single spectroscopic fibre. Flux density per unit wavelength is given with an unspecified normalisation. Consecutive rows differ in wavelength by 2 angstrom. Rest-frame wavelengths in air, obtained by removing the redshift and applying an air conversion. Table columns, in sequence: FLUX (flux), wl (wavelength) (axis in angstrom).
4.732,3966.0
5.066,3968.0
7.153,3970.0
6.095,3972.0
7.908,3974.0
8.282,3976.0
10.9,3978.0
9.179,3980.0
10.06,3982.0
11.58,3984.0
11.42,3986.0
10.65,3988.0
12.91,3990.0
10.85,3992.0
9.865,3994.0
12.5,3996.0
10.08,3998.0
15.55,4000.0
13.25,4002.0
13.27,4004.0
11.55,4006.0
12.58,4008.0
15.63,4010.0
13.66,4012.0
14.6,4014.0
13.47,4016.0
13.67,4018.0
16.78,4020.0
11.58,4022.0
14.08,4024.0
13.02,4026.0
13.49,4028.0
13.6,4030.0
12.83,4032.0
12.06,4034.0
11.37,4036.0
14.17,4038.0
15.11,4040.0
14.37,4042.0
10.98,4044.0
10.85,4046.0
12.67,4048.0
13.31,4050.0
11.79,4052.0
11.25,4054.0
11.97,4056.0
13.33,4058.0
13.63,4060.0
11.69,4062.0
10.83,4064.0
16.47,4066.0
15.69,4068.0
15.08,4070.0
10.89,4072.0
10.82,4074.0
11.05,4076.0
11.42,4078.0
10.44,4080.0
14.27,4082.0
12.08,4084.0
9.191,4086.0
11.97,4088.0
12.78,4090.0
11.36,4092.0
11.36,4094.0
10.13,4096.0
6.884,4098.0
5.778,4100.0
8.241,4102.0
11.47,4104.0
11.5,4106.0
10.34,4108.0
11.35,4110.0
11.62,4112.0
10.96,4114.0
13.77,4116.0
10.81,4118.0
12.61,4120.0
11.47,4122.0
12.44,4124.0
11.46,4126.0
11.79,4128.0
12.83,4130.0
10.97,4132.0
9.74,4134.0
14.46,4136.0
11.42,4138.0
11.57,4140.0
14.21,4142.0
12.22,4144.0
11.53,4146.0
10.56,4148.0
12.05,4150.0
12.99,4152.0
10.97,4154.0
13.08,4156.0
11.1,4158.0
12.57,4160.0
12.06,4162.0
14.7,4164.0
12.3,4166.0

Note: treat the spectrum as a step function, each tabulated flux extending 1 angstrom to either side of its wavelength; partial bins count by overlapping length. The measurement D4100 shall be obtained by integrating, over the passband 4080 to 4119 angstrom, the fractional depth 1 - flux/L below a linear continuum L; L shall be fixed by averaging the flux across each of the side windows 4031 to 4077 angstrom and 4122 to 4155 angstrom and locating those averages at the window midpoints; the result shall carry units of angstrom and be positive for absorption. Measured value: 4.7 angstrom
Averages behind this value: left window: 12.7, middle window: 10.8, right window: 11.9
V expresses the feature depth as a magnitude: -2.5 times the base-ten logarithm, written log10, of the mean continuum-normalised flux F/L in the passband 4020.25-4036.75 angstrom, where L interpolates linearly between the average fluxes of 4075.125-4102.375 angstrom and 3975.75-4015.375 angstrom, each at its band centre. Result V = -0.13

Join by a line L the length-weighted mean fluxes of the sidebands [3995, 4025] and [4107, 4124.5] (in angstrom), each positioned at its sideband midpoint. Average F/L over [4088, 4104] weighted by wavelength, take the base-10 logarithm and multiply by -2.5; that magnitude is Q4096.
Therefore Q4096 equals 0.23 mag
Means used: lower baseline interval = 13.5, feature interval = 9.78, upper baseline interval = 11.7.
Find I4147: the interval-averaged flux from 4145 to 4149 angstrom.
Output 11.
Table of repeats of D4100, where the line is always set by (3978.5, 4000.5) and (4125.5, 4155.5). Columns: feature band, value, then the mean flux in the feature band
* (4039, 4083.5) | -4.08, 12.6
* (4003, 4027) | -4.89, 13.7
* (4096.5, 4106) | 2.59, 8.56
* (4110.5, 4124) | -0.07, 11.9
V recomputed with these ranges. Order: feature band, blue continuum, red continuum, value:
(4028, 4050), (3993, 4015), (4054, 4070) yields 0.03 mag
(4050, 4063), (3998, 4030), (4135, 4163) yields 0.07 mag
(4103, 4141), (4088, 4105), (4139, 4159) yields -0.08 mag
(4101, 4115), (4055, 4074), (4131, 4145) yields 0.16 mag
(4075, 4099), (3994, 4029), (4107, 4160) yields 0.13 mag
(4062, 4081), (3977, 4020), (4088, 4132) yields -0.09 mag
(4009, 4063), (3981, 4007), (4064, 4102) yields -0.13 mag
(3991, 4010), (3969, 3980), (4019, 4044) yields -0.17 mag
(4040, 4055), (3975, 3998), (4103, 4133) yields -0.11 mag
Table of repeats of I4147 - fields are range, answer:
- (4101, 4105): 9.86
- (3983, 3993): 11.5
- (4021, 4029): 13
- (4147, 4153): 11.9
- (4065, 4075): 13.8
